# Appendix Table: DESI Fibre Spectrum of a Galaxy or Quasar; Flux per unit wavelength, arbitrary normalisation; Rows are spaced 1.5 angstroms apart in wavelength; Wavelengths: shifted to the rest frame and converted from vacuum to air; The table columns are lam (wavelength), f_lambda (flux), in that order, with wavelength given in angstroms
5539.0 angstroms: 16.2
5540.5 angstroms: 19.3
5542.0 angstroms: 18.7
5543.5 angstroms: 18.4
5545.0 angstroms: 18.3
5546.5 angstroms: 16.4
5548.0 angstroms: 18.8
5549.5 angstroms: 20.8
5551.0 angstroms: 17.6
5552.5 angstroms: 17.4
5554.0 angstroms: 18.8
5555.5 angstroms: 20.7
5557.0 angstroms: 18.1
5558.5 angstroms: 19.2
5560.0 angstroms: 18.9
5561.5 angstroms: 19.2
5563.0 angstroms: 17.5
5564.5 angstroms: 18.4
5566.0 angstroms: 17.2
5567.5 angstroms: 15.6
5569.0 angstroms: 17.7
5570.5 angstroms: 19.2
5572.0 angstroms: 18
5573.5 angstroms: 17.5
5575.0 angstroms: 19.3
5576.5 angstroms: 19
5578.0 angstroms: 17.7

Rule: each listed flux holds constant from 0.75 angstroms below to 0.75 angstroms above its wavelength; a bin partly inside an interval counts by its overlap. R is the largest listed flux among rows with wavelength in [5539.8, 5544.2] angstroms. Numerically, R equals 19.3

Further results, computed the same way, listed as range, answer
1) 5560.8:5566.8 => 19.2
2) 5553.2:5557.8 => 20.7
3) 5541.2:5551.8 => 20.8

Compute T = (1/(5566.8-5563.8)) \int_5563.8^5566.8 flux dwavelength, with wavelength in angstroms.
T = 17.8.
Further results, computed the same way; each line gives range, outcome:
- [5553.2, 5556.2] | 19.7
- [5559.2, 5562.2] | 19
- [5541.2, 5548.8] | 18.1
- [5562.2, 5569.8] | 17.3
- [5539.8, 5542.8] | 19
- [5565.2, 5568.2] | 16.4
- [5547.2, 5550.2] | 19.7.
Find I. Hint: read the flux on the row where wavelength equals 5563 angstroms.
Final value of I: 17.5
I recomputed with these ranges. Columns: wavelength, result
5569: 17.7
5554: 18.8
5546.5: 16.4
